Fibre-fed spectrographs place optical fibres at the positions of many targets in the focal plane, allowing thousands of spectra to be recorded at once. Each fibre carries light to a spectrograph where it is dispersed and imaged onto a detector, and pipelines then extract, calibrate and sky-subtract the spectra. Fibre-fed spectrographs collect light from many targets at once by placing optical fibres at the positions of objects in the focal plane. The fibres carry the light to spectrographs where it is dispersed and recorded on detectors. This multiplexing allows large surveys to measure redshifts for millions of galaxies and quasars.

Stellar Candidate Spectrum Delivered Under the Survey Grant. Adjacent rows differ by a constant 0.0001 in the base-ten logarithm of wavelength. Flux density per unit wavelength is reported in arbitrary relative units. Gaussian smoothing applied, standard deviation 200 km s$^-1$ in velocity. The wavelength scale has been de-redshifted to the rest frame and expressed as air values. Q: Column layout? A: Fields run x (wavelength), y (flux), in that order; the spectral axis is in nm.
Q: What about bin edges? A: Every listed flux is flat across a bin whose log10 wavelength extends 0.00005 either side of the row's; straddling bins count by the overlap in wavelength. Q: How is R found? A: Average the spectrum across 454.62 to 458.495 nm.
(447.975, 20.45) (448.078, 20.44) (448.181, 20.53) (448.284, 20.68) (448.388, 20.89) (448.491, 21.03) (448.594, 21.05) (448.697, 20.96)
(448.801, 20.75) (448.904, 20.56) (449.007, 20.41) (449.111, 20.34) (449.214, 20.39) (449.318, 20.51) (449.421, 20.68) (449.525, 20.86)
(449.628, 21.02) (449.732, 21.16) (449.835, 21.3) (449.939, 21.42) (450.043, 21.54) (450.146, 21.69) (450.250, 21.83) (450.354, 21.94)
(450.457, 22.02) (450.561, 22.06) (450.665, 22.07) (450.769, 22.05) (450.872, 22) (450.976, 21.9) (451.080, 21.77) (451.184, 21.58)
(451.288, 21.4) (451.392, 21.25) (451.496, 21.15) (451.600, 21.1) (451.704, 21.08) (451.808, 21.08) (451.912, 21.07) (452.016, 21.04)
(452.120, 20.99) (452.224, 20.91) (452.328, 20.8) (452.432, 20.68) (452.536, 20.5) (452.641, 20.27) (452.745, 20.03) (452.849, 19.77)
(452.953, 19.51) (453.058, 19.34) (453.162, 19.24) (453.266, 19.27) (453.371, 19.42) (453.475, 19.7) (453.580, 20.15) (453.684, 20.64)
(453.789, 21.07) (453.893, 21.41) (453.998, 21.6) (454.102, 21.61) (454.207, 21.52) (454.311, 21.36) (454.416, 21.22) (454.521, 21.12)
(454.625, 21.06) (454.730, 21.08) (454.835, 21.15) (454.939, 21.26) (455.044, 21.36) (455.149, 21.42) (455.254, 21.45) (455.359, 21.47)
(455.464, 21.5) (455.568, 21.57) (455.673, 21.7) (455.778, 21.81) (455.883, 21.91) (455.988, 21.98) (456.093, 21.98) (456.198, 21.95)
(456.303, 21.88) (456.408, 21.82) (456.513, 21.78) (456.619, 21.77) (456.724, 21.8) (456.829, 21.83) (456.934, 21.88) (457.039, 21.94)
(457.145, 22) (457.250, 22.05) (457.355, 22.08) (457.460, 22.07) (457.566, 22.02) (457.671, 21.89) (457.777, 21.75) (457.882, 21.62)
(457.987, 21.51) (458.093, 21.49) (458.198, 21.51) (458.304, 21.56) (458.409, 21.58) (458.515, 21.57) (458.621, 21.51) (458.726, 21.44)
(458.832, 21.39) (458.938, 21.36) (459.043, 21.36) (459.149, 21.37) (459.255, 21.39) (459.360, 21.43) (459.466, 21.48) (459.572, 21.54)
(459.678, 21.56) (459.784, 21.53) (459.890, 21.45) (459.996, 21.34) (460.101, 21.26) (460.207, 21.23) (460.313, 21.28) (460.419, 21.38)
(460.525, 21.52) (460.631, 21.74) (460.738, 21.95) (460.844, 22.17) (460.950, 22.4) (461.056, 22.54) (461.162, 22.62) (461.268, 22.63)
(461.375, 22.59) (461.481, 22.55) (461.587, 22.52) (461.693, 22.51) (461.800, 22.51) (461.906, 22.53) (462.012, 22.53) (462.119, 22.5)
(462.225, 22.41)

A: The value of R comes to 21.7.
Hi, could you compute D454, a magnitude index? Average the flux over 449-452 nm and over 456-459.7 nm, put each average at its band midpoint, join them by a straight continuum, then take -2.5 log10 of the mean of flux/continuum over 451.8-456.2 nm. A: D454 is 0.03 mag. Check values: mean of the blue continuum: 21.3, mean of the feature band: 20.9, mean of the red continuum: 21.7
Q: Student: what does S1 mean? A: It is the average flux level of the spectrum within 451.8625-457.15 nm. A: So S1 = 21.1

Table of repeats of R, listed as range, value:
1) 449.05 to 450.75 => 21.3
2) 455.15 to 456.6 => 21.7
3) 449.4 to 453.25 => 21.1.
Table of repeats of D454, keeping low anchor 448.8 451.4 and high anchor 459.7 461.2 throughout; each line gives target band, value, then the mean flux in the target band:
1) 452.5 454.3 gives 0.060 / 20.3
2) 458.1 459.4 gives 0.010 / 21.5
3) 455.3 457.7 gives -0.014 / 21.9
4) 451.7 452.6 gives 0.027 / 20.9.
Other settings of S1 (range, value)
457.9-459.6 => 21.5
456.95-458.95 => 21.7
